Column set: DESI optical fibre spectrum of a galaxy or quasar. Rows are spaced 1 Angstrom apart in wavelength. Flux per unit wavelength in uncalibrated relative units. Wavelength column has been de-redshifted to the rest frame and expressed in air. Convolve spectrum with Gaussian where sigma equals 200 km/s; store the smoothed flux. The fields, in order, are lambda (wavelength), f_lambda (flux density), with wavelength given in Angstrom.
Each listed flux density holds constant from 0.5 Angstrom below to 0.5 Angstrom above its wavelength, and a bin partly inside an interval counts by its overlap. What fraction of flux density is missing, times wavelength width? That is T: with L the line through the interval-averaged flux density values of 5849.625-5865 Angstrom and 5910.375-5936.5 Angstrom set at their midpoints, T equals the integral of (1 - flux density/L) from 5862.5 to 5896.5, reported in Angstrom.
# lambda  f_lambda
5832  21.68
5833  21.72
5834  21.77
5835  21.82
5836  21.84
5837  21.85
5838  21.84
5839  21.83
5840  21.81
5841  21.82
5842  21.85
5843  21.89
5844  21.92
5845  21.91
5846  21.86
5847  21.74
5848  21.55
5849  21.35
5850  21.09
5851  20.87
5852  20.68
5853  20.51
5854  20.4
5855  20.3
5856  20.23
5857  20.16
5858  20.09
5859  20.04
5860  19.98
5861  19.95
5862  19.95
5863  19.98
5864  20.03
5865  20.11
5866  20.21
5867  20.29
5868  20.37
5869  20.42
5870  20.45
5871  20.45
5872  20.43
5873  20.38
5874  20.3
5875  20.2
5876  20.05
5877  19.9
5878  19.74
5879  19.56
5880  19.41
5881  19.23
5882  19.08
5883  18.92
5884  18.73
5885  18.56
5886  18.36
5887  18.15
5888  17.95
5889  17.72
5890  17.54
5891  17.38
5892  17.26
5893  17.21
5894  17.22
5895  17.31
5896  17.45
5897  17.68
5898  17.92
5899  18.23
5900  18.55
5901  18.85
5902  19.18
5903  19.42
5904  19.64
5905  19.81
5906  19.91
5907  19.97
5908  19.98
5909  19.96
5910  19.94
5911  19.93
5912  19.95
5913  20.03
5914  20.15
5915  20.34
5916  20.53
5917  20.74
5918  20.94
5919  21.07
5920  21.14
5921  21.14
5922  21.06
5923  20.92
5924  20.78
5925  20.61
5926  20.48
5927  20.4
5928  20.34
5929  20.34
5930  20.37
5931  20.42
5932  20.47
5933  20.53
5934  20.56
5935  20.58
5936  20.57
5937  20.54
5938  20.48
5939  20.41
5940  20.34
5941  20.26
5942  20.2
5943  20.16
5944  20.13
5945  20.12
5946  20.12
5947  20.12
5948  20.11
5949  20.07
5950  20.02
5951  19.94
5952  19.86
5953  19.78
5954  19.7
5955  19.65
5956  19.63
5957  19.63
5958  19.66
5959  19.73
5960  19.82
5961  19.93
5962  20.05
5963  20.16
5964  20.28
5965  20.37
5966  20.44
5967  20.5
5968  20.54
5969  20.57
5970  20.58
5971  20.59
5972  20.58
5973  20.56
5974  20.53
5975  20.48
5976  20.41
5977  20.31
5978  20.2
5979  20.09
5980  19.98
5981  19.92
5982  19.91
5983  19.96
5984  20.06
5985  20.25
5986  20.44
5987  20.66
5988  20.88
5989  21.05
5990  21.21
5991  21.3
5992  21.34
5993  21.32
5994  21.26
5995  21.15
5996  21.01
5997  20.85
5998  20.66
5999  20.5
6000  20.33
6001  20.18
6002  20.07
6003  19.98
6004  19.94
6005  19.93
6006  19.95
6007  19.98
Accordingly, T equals 2.1 Angstrom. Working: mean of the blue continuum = 20.3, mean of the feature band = 19.1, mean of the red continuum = 20.6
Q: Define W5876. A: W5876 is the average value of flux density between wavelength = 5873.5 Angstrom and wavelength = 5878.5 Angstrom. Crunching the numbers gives 20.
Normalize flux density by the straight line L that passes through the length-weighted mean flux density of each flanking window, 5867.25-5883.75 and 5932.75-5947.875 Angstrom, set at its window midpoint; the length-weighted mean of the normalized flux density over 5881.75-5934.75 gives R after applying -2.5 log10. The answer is 0.04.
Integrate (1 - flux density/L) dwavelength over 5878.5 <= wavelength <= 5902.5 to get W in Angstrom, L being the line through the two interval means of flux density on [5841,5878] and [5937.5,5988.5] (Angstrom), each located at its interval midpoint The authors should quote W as 2.6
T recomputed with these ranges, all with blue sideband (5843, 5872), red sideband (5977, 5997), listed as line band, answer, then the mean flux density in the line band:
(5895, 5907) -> 1.1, 18.8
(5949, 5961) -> 0.5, 19.8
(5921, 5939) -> 0.1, 20.6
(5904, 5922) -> 0.3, 20.3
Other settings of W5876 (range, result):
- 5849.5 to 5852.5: 20.9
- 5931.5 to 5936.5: 20.5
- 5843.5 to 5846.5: 21.9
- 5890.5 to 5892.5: 17.3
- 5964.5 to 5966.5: 20.4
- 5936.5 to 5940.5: 20.4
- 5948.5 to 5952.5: 20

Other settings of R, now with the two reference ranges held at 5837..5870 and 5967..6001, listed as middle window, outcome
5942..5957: 0.04 mag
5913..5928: 0.00 mag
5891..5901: 0.17 mag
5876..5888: 0.09 mag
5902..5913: 0.05 mag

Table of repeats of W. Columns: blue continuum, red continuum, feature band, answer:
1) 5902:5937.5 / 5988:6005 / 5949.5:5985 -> 0.8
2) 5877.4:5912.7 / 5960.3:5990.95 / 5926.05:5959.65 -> -0.8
